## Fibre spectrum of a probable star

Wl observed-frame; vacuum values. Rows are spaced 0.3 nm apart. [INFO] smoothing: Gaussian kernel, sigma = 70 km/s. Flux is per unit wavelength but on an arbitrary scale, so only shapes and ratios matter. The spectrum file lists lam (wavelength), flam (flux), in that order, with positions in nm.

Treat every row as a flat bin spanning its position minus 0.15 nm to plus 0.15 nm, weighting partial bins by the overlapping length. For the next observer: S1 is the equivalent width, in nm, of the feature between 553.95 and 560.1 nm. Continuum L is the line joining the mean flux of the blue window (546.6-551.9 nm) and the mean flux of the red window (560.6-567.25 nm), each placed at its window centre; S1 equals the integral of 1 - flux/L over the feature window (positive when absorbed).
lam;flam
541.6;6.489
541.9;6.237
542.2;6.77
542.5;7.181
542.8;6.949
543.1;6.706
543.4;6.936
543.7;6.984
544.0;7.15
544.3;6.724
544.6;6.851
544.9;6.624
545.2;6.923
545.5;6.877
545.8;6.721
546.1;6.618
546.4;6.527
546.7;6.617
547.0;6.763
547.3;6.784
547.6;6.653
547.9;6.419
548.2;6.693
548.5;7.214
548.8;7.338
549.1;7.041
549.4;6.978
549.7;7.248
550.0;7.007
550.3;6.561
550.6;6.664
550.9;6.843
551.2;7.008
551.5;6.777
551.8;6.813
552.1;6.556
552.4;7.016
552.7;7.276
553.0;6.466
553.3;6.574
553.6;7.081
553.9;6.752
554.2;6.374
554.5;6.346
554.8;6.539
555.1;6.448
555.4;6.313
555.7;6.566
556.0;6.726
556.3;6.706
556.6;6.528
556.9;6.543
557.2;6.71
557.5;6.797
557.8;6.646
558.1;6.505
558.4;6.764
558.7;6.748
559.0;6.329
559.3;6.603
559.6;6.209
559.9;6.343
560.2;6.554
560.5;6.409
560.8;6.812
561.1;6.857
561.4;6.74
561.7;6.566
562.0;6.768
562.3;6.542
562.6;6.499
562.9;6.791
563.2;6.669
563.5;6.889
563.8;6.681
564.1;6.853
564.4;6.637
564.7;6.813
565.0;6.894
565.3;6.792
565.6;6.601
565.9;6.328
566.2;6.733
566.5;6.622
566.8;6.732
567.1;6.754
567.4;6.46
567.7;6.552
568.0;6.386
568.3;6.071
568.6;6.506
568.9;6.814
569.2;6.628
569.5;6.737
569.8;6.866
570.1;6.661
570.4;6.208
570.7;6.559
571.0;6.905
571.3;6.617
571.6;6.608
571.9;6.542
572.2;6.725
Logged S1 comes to 0.215 nm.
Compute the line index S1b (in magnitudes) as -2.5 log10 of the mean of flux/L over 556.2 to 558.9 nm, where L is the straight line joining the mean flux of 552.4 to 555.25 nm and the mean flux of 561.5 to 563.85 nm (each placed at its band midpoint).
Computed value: 0.00 mag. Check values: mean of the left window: 6.67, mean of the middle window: 6.65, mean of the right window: 6.68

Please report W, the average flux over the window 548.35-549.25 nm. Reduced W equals 7.2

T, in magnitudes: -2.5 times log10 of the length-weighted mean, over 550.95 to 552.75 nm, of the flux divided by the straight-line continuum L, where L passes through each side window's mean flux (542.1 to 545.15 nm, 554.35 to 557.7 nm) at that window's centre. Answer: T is -0.033 mag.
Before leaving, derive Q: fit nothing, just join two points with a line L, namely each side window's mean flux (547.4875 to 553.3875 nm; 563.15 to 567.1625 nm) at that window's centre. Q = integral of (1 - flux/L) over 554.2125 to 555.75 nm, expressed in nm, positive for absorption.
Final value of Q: 0.087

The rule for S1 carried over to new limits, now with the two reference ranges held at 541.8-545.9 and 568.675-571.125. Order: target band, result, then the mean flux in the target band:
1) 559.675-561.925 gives 0.04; 6.6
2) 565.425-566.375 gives 0.02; 6.56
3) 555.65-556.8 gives 0.02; 6.63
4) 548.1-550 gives -0.08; 7.09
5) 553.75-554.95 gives 0.05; 6.5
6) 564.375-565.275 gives -0.01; 6.8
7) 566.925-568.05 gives 0.02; 6.56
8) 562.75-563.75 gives -0.01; 6.77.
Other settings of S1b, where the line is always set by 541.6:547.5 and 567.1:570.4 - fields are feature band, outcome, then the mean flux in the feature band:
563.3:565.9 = -0.02 mag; 6.74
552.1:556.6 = 0.01 mag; 6.65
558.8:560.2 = 0.04 mag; 6.4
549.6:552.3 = -0.02 mag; 6.83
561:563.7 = -0.01 mag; 6.7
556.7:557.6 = 0.00 mag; 6.67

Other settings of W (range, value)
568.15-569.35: 6.5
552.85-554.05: 6.72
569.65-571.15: 6.64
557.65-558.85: 6.67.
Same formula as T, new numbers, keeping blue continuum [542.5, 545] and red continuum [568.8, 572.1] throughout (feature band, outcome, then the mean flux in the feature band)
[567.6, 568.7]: 0.051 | 6.37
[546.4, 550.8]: 0.000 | 6.84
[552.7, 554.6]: 0.023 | 6.66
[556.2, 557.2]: 0.027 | 6.6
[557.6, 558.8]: 0.015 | 6.67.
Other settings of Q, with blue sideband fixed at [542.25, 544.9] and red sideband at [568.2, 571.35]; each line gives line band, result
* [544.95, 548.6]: 0.08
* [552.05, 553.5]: 0.00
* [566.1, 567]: -0.01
